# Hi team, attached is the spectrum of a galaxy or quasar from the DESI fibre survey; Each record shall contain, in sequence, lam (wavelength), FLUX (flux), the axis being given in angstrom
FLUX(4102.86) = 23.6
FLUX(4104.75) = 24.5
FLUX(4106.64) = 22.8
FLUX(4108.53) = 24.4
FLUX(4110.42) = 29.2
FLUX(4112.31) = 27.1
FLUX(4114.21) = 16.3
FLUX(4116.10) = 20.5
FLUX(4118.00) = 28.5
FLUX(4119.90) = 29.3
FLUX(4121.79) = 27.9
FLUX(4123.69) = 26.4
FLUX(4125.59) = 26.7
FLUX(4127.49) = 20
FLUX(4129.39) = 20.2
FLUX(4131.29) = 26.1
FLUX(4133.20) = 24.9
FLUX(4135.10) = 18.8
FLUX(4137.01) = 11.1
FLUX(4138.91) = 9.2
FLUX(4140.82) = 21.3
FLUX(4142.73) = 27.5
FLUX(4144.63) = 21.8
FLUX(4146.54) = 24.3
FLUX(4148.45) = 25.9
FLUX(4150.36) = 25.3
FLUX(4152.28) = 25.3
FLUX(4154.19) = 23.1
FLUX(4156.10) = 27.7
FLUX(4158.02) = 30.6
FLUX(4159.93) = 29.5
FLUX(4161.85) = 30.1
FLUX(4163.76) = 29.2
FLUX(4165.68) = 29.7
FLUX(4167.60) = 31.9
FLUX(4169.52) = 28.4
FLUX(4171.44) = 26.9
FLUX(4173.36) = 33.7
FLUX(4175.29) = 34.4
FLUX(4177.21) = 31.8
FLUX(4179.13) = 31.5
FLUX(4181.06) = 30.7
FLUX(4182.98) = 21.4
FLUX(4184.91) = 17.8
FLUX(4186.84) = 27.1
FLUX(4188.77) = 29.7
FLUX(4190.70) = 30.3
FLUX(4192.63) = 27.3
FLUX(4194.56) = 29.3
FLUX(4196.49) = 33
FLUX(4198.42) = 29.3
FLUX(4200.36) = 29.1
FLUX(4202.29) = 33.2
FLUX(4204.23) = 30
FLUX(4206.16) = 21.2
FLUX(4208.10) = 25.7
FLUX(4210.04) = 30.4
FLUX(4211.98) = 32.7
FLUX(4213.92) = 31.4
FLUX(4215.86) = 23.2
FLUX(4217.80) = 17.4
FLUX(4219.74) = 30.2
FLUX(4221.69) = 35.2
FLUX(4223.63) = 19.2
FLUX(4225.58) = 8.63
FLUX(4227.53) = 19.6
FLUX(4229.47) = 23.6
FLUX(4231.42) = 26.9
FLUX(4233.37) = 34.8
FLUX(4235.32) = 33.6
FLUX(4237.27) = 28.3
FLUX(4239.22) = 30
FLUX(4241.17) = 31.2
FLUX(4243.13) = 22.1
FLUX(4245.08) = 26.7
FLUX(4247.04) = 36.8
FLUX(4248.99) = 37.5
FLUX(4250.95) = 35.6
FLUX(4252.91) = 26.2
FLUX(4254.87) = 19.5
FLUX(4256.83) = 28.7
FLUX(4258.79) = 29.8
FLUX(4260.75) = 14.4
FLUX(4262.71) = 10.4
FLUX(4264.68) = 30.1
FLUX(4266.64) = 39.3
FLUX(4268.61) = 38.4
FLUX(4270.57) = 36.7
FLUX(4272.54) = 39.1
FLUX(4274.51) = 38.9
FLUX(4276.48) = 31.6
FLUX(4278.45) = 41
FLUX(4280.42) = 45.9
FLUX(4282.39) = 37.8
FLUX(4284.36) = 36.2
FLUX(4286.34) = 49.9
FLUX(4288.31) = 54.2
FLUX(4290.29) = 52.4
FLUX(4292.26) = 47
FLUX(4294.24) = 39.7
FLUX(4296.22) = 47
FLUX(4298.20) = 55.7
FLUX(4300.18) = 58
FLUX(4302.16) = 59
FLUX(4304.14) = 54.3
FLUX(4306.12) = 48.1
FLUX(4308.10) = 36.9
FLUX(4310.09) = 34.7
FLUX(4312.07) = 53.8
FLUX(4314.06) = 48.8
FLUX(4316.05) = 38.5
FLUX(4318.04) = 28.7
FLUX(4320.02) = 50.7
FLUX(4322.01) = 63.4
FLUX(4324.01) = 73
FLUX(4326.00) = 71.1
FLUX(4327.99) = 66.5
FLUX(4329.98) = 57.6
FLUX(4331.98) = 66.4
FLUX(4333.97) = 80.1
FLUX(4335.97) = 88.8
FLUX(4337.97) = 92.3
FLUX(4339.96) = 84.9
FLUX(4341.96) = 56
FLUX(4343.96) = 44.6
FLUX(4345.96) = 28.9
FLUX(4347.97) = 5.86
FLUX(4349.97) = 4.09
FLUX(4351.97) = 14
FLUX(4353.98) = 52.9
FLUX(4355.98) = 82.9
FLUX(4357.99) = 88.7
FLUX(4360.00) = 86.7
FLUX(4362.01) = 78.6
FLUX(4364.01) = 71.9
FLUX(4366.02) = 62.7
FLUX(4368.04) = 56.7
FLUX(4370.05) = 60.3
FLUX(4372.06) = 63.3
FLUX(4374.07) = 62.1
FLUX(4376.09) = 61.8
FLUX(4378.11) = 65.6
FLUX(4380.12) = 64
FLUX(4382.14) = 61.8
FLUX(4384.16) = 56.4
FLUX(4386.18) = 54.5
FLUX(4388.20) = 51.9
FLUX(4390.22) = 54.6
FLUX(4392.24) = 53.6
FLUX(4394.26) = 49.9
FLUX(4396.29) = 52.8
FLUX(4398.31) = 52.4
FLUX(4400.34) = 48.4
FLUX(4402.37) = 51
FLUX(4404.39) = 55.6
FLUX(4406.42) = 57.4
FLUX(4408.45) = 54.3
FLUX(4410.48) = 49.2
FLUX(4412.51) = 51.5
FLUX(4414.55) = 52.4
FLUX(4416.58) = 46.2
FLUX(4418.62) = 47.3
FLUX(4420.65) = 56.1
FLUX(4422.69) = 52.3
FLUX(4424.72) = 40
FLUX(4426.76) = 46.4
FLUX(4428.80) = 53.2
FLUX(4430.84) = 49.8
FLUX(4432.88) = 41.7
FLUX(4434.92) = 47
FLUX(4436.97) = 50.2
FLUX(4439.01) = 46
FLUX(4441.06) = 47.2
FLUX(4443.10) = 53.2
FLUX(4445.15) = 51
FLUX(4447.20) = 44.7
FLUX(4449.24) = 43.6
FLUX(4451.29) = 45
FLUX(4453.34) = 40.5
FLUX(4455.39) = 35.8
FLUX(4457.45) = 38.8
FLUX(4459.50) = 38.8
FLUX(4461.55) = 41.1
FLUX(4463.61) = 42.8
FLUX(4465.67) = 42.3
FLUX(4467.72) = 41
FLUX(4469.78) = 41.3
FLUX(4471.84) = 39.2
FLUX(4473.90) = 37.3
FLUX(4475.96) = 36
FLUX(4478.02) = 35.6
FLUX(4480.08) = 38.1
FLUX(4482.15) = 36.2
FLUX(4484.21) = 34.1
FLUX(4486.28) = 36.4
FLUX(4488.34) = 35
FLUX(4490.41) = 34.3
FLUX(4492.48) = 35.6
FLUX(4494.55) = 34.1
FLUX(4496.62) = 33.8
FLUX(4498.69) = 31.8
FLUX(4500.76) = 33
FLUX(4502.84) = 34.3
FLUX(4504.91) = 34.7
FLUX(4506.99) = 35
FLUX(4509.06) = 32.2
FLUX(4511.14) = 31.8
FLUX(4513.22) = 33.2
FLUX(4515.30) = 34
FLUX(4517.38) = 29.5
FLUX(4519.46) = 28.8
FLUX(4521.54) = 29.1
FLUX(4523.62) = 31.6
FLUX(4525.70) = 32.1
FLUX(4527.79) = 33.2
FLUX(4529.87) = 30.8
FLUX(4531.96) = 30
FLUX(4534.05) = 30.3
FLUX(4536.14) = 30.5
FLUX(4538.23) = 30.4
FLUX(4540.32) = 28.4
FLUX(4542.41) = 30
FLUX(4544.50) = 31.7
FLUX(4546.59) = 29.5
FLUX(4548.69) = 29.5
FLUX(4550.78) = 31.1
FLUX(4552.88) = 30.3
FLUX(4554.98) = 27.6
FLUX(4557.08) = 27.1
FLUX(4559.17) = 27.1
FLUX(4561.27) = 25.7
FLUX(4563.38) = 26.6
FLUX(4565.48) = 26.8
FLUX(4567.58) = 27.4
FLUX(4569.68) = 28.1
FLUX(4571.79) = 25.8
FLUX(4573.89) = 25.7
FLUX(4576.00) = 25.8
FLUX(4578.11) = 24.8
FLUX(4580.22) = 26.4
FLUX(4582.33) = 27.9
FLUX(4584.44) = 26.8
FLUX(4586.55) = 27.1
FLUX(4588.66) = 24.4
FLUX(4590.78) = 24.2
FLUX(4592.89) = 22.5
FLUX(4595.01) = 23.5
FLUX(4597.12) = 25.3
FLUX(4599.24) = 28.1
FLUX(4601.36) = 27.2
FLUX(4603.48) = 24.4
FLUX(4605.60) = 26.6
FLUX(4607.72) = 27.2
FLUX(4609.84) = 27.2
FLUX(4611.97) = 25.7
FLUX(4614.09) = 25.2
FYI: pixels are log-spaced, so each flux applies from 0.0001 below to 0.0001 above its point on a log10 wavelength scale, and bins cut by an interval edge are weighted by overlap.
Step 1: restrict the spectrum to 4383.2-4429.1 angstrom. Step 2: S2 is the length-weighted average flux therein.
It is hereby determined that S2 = 51.6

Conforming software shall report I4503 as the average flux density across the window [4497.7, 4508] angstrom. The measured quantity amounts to 33.7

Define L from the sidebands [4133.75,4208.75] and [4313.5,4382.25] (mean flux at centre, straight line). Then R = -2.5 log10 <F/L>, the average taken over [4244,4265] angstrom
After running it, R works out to 0.49 mag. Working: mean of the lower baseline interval 26.8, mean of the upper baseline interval 59.6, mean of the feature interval 26.7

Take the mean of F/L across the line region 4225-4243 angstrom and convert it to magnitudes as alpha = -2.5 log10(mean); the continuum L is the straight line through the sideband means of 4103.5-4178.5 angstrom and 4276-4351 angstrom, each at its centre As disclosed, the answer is 0.43 mag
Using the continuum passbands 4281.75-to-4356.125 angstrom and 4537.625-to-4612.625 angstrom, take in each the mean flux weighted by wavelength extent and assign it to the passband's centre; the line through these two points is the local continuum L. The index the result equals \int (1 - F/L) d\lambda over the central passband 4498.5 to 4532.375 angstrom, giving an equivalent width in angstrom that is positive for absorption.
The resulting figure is 0.6 angstrom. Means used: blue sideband 51.4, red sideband 27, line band 32.1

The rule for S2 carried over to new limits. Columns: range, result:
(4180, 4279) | 28.5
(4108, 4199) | 26.1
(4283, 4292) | 47.7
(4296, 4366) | 56.6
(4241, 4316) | 38.9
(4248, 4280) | 31.3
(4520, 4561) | 29.9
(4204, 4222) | 27.4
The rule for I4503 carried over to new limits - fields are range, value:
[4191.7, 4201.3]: 29.6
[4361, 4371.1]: 66.1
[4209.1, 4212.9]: 31.5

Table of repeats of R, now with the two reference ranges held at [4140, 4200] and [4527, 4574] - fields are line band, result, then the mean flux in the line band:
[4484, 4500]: -0.19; 34.4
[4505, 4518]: -0.14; 32.9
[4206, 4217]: 0.01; 27.7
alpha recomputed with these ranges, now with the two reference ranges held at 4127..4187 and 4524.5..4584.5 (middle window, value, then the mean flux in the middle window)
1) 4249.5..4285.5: -0.220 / 32.3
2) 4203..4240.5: -0.019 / 26.5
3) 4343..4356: -0.097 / 29.5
